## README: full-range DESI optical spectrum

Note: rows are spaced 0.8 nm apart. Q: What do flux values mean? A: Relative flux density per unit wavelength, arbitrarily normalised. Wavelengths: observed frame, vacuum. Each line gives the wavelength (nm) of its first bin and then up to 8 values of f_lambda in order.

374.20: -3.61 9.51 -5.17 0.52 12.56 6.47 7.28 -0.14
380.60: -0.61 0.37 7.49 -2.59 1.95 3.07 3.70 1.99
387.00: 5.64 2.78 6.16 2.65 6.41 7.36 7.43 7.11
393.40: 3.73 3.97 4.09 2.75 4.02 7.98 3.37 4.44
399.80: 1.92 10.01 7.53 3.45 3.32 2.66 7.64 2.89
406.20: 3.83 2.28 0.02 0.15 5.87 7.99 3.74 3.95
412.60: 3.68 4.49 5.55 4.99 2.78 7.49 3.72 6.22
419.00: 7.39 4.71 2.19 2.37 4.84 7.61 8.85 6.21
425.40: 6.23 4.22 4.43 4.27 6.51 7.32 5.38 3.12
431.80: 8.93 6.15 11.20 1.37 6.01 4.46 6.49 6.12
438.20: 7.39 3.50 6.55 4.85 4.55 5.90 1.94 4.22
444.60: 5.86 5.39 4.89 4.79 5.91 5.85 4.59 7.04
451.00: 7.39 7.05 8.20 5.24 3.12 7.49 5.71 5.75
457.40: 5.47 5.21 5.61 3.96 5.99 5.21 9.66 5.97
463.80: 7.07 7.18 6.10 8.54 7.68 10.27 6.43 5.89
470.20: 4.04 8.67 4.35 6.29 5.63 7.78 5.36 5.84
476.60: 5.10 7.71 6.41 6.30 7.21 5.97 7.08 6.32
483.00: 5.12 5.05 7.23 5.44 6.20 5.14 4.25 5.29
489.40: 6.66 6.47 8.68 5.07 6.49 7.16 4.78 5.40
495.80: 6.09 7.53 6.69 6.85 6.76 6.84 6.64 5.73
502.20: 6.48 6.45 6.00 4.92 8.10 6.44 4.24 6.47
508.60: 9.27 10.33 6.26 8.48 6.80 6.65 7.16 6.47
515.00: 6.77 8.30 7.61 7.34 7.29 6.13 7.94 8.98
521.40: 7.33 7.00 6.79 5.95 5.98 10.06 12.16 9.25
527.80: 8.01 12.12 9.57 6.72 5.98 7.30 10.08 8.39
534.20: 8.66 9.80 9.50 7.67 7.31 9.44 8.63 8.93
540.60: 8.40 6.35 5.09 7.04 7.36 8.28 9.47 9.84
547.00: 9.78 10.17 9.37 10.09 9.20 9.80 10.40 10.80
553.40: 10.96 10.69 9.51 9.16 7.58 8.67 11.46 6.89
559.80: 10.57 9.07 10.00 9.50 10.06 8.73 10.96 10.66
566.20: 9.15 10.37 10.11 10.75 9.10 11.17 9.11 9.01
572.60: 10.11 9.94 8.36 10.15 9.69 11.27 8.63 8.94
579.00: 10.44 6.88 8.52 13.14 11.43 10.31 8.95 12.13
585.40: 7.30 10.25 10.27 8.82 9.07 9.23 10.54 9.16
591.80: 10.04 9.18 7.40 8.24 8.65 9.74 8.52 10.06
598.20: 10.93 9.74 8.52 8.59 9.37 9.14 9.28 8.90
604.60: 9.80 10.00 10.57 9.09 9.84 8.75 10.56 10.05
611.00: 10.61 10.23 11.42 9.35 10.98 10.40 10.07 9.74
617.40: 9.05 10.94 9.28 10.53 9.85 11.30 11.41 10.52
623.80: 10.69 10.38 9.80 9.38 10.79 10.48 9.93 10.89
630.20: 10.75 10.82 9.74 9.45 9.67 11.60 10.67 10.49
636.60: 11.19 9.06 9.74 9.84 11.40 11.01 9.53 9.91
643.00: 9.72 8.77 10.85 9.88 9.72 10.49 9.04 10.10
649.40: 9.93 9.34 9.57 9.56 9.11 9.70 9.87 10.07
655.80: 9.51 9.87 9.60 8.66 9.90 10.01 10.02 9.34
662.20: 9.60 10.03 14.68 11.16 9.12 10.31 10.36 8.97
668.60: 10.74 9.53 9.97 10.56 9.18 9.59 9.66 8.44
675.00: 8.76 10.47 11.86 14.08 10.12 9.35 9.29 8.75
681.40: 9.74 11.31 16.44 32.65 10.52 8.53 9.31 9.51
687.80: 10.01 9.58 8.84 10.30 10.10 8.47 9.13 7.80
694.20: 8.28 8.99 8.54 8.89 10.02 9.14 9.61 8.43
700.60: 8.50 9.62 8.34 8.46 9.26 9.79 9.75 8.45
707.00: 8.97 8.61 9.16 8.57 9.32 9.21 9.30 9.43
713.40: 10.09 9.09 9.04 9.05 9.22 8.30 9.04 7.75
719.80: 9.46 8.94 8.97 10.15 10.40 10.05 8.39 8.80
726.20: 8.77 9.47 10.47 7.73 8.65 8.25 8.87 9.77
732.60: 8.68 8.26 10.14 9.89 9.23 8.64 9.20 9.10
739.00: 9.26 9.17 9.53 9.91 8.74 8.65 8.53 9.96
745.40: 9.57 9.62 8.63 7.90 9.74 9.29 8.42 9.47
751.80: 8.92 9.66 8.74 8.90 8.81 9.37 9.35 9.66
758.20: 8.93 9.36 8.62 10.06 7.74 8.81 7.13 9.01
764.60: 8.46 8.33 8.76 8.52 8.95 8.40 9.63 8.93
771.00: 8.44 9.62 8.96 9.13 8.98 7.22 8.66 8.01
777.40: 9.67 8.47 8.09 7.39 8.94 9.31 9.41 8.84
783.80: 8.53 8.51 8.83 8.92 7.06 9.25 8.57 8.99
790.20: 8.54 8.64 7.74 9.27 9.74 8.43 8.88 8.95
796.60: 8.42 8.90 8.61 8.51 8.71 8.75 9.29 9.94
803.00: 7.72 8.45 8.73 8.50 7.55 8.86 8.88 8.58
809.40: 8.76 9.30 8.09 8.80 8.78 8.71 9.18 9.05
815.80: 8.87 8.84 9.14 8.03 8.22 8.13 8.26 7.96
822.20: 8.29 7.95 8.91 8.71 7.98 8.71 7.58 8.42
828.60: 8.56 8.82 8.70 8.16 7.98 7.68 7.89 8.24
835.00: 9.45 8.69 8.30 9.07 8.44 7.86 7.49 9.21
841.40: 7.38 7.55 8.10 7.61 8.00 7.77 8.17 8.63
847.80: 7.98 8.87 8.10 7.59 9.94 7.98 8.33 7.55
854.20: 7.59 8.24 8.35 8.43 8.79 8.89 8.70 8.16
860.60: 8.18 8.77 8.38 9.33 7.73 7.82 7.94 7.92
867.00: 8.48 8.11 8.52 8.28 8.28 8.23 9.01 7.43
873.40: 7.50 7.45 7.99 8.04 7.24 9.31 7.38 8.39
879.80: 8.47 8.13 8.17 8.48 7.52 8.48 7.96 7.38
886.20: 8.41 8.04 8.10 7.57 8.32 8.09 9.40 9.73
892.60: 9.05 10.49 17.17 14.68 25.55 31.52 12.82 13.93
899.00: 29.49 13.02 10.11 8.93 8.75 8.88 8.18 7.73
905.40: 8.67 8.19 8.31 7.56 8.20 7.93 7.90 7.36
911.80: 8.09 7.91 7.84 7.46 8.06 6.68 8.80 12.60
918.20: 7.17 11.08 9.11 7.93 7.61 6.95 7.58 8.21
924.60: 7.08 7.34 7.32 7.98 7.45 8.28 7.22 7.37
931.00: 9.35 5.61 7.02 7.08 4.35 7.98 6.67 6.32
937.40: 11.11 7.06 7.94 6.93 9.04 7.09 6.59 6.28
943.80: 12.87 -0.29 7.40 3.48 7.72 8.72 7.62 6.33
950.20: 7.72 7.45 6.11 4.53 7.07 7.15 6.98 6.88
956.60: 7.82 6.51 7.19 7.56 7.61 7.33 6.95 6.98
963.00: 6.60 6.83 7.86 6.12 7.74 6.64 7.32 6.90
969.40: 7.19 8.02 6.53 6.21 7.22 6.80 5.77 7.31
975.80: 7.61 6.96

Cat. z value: 0.37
